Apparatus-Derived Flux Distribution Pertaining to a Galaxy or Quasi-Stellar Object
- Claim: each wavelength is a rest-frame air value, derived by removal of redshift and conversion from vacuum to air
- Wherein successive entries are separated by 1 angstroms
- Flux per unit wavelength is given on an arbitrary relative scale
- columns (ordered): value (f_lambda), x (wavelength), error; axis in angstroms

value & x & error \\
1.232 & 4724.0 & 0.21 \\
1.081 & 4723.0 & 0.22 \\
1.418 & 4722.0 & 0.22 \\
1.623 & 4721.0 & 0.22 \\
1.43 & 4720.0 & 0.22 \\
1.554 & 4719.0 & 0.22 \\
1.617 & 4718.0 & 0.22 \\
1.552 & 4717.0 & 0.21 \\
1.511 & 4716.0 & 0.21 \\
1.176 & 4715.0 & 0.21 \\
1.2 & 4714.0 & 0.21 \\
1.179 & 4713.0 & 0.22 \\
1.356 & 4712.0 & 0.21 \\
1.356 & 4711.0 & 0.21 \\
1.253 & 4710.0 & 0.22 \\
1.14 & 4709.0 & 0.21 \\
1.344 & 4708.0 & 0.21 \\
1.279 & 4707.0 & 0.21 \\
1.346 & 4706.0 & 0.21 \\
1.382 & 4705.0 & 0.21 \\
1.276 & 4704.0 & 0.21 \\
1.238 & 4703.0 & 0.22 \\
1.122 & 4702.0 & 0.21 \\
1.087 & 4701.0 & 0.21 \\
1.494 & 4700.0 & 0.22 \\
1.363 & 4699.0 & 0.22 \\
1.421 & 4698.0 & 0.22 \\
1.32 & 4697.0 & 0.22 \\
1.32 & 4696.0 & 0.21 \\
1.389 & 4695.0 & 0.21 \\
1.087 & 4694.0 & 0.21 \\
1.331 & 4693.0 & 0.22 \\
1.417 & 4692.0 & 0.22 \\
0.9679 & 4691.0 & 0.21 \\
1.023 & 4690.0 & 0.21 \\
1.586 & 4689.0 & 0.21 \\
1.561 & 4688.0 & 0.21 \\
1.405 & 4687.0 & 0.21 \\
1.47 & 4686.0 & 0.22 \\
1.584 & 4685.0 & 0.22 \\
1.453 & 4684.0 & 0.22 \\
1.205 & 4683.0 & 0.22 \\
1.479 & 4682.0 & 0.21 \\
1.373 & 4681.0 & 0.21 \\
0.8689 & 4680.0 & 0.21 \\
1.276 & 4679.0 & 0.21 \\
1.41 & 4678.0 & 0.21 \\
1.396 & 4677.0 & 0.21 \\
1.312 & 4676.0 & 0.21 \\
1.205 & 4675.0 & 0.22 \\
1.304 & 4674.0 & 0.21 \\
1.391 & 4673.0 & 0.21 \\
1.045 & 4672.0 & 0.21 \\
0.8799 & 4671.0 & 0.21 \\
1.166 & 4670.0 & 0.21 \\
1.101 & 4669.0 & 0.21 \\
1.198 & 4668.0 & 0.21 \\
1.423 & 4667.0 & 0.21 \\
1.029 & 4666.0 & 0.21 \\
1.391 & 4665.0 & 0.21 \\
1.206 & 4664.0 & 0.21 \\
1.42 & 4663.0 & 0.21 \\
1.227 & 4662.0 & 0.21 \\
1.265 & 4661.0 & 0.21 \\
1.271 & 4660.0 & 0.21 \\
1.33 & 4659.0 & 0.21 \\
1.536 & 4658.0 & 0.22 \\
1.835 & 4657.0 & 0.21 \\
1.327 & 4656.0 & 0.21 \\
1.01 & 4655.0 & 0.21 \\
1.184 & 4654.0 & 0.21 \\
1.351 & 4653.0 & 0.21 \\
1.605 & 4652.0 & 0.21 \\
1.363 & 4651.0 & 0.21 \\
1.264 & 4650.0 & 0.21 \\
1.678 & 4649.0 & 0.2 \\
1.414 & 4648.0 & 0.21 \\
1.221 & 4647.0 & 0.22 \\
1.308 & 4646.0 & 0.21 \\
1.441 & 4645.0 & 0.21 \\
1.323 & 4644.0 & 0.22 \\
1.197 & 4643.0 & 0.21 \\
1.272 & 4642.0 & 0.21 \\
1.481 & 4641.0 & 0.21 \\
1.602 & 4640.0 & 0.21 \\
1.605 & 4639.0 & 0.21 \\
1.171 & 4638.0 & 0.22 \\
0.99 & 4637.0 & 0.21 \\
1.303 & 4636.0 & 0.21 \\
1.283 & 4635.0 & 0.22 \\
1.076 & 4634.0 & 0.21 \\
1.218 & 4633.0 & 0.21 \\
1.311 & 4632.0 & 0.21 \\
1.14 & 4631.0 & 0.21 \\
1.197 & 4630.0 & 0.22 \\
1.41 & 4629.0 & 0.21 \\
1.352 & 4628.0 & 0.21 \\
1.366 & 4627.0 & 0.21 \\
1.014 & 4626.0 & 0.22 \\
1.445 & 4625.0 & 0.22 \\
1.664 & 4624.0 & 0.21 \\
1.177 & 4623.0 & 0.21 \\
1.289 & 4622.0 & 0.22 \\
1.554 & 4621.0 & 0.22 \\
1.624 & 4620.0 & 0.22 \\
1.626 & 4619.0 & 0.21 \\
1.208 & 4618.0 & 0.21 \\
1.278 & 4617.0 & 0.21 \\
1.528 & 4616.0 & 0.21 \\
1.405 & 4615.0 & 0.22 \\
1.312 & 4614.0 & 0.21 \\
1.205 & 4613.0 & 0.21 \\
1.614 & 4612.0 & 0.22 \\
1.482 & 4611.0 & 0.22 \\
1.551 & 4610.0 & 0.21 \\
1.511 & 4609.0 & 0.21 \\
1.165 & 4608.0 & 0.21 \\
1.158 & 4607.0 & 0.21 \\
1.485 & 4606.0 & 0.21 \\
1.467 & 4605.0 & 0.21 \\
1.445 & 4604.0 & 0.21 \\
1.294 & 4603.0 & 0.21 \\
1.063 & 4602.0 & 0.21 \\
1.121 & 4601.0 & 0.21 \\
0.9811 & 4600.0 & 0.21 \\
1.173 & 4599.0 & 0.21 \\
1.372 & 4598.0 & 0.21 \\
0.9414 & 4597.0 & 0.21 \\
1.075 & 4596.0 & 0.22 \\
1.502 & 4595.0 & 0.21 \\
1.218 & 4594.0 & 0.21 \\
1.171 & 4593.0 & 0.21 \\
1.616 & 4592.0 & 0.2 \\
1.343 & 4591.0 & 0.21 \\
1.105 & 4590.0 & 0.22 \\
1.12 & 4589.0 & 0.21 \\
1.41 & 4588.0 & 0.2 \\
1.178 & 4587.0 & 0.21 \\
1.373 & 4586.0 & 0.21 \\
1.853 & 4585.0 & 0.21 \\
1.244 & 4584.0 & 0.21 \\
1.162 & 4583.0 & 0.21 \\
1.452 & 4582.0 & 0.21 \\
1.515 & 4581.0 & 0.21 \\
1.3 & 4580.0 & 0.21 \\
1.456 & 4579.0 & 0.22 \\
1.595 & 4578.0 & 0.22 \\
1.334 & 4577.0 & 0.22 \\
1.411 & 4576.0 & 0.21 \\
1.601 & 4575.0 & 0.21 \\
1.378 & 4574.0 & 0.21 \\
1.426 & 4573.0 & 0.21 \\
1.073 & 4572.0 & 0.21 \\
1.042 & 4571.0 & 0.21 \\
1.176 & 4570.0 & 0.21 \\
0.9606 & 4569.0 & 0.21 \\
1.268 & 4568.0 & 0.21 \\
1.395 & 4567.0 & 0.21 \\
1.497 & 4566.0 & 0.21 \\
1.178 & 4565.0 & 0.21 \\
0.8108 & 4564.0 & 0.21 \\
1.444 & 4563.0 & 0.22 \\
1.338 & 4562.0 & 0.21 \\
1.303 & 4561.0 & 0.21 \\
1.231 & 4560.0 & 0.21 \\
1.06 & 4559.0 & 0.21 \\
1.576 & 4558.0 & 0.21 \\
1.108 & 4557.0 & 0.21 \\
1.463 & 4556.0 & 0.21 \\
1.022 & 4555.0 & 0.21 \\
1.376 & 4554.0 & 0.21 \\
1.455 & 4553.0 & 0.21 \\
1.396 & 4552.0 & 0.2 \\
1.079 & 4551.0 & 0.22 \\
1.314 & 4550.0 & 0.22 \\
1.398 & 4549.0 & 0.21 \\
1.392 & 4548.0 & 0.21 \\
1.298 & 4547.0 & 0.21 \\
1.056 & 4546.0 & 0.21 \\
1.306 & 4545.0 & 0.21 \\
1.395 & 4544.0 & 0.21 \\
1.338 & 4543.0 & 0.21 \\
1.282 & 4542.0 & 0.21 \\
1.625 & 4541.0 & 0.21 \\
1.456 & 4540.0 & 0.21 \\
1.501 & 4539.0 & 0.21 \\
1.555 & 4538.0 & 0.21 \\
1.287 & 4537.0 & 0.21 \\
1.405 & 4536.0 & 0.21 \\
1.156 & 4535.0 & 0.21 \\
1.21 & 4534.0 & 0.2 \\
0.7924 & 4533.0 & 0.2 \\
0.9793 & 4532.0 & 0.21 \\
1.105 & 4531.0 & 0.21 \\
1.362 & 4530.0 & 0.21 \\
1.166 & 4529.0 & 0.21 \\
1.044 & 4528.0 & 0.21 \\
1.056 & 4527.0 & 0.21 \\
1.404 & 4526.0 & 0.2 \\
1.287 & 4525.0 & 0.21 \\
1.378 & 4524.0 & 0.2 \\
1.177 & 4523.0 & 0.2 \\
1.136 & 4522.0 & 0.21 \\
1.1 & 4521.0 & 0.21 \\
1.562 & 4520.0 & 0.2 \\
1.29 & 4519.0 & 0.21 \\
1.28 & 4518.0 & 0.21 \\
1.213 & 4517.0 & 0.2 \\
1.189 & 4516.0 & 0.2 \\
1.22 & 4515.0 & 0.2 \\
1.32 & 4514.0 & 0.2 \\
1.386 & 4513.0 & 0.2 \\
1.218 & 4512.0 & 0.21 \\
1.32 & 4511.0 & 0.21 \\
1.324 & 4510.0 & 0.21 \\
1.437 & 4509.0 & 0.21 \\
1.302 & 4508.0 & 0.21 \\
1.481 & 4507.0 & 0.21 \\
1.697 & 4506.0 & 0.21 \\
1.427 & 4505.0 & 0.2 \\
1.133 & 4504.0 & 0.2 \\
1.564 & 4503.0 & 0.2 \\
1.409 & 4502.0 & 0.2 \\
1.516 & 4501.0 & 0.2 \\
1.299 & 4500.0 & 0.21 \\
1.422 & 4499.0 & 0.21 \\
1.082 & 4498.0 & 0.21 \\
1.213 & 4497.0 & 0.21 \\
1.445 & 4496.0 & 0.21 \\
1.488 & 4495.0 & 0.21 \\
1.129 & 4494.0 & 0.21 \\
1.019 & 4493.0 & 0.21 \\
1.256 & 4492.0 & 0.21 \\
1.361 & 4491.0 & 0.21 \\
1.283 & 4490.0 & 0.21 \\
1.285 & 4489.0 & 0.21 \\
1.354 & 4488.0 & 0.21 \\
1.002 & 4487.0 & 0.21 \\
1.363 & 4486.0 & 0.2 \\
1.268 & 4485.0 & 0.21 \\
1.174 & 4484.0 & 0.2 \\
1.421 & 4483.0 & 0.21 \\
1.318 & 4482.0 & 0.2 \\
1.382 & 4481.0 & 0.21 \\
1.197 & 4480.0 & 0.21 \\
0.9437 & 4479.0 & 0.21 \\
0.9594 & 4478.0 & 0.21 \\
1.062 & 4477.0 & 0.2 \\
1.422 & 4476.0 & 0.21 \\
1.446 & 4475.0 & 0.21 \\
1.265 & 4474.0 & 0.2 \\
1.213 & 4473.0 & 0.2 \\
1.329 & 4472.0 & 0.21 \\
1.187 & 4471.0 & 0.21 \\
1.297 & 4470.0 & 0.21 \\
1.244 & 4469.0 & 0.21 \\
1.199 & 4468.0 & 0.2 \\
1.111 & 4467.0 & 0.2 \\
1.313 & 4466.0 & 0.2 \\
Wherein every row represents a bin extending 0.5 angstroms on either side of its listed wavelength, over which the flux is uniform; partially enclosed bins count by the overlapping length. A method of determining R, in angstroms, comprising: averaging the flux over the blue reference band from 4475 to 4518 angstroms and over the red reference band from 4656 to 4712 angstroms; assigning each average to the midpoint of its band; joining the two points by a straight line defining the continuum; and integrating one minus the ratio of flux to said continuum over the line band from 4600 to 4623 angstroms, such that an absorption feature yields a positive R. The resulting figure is -1.2 angstroms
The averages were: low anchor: 1.29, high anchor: 1.3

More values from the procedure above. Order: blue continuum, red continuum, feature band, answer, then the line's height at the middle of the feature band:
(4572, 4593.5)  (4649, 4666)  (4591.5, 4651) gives 1.5 angstroms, 1.36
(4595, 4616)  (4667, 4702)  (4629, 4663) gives -0.9 angstroms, 1.3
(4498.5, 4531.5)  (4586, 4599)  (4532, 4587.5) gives -1.4 angstroms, 1.28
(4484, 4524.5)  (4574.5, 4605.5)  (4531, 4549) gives 0.3 angstroms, 1.31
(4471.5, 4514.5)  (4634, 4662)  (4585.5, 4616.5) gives 0.7 angstroms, 1.33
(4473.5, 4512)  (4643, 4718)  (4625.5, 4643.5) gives 0.4 angstroms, 1.31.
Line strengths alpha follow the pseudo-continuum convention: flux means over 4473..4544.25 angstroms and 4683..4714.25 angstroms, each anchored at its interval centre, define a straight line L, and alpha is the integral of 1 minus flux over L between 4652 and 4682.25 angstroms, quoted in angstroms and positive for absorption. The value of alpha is 0.7 angstroms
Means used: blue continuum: 1.29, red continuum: 1.31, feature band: 1.28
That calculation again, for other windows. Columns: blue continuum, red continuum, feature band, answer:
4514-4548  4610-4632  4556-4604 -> 1.5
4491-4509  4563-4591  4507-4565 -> 2.4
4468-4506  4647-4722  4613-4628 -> -0.9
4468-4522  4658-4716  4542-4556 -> -0.1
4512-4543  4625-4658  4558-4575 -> 0.5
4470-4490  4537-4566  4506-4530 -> 0.0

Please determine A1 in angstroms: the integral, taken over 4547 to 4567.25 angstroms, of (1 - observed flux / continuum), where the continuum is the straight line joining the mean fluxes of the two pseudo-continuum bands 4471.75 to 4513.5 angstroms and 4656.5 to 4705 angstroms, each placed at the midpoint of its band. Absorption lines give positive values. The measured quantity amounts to 0.2 angstroms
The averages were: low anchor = 1.3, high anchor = 1.3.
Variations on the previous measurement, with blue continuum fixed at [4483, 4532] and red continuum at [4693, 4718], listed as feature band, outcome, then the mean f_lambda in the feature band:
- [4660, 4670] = 0.4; 1.25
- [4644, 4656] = -0.4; 1.35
